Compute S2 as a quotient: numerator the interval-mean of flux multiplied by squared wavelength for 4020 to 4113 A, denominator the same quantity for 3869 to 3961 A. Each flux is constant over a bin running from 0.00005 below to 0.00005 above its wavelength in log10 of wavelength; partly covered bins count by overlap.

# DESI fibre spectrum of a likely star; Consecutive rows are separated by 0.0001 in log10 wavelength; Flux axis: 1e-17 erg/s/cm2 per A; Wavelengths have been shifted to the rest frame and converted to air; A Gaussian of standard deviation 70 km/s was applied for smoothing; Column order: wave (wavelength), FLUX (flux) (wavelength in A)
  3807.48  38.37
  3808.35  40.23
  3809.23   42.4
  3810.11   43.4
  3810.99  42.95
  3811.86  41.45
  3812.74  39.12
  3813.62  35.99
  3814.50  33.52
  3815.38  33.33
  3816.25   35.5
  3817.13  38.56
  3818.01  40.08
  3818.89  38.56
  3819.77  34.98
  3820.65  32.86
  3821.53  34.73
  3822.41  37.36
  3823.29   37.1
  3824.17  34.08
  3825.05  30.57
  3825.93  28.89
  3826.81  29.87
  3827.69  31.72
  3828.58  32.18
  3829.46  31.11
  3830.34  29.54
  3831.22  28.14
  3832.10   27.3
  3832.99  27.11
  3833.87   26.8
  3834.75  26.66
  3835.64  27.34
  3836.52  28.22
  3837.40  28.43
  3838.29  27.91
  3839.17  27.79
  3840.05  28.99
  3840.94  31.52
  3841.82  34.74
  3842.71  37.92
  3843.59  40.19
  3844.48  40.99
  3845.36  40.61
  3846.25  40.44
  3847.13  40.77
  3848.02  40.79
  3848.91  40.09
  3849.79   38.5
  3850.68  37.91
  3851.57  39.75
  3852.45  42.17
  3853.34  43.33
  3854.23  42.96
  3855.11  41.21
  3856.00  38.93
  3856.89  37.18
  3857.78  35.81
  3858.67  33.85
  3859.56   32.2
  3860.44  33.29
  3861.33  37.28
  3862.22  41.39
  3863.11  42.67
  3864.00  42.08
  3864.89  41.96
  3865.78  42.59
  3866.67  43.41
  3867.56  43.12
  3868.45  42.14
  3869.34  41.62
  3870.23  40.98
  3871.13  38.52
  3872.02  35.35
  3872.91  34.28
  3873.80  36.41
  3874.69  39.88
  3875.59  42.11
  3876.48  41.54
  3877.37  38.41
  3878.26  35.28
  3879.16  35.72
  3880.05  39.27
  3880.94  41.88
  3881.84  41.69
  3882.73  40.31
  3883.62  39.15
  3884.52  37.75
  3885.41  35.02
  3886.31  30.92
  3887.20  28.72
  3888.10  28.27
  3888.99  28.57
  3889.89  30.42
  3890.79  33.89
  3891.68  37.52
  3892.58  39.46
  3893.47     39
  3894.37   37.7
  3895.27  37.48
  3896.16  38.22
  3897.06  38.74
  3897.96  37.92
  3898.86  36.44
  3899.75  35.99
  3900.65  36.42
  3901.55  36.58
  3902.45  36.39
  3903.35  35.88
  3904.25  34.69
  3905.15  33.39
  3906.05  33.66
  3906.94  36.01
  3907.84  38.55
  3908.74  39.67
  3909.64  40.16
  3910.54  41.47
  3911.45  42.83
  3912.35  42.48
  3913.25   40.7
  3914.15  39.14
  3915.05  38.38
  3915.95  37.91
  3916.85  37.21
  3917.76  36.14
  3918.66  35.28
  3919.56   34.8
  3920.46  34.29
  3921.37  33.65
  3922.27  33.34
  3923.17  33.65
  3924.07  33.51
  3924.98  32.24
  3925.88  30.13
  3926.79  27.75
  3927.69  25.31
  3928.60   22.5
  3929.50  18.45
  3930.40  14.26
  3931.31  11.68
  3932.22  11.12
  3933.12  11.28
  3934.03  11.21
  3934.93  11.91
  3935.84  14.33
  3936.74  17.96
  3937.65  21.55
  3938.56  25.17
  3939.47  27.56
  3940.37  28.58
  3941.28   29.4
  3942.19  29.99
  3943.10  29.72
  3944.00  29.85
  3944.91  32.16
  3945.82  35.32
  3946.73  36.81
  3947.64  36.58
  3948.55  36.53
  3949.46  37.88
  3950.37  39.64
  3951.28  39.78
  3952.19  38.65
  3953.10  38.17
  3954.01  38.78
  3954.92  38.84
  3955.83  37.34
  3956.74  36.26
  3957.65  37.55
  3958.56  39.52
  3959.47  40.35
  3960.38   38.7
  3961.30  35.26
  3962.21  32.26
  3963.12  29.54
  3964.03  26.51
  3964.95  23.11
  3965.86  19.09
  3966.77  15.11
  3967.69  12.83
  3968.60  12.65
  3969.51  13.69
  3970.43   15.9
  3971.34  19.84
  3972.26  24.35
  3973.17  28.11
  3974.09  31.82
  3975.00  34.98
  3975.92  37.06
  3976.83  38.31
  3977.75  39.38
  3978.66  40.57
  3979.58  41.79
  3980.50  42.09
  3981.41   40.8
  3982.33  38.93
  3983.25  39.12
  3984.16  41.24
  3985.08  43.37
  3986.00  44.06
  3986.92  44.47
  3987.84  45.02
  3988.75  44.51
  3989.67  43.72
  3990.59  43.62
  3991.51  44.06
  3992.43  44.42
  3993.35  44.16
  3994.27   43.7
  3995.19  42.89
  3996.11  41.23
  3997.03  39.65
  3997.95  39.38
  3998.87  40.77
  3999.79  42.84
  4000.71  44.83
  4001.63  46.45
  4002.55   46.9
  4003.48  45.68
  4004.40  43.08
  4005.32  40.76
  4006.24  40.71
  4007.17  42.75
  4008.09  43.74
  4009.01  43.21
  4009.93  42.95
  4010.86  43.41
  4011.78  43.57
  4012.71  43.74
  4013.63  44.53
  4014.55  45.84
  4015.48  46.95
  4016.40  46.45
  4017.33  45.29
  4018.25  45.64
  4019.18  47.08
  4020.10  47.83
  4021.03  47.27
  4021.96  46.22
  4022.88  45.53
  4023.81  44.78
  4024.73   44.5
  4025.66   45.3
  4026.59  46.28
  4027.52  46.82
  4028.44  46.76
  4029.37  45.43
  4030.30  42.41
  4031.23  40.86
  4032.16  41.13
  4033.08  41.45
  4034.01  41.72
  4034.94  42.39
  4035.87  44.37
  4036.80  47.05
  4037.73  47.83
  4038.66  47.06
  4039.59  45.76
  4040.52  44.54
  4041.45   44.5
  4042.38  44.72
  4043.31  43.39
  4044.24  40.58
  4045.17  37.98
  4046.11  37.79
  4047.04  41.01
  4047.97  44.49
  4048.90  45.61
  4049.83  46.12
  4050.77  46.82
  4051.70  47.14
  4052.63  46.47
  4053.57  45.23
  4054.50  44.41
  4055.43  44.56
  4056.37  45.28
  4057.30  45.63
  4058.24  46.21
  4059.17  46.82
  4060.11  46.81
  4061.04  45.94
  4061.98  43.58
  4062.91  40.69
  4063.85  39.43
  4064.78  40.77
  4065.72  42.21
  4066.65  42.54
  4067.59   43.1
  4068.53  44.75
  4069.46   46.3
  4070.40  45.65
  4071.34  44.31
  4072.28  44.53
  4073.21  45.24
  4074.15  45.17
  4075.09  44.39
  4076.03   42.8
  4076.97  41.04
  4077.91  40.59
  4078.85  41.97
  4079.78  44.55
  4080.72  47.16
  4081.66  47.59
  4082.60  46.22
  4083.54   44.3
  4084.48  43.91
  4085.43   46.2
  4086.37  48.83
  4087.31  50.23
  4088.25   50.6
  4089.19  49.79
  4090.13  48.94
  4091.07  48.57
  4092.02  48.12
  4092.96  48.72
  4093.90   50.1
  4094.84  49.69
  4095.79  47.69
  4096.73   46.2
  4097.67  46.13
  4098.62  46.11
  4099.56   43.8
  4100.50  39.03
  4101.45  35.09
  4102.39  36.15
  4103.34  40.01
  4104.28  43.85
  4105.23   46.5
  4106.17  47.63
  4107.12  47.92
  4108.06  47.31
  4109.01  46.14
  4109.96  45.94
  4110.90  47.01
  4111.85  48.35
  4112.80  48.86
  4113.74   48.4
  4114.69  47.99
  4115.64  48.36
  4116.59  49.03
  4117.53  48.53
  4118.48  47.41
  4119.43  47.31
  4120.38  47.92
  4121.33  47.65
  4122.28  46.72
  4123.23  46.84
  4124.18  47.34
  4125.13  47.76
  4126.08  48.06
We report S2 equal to 1.4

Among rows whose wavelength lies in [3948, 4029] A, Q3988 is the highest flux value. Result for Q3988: 47.83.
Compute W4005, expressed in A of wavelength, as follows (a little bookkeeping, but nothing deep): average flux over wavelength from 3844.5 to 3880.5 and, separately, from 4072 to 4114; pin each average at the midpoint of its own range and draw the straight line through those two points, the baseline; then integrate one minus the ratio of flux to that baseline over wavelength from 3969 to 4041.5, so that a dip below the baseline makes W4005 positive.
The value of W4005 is 2.46 A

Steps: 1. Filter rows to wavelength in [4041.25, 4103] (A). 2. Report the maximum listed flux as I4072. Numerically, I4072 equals 50.6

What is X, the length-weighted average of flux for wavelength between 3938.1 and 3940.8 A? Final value 27.1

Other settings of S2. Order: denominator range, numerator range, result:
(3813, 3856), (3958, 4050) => 1.27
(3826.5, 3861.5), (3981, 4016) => 1.35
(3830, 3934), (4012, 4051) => 1.37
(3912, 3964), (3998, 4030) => 1.50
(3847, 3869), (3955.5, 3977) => 0.75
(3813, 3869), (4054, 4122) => 1.45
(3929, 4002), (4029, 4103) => 1.43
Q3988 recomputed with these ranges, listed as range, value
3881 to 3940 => 42.83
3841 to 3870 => 43.41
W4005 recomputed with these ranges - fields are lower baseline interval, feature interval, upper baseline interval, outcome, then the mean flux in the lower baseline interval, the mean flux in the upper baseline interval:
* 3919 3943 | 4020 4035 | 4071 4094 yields -2.5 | 24.2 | 46.1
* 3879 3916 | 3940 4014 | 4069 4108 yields 6.7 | 37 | 45.4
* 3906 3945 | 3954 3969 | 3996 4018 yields 2.3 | 29.4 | 43.6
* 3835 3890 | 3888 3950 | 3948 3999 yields 8.0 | 37.3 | 35.7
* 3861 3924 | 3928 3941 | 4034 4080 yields 7.1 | 37.6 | 44.1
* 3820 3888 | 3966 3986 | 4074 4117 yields 4.9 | 36.2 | 45.9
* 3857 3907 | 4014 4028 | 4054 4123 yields -1.1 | 37.3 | 45.6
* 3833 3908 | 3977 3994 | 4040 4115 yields -0.4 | 36.8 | 45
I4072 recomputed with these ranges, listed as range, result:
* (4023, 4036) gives 46.82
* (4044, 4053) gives 47.14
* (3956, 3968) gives 40.35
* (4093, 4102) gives 50.1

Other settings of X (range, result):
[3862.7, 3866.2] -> 42.3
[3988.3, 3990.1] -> 44.1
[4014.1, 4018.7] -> 46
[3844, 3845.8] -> 40.8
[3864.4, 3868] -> 42.8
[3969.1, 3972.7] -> 18.4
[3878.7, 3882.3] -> 39.6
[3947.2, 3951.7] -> 38.1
